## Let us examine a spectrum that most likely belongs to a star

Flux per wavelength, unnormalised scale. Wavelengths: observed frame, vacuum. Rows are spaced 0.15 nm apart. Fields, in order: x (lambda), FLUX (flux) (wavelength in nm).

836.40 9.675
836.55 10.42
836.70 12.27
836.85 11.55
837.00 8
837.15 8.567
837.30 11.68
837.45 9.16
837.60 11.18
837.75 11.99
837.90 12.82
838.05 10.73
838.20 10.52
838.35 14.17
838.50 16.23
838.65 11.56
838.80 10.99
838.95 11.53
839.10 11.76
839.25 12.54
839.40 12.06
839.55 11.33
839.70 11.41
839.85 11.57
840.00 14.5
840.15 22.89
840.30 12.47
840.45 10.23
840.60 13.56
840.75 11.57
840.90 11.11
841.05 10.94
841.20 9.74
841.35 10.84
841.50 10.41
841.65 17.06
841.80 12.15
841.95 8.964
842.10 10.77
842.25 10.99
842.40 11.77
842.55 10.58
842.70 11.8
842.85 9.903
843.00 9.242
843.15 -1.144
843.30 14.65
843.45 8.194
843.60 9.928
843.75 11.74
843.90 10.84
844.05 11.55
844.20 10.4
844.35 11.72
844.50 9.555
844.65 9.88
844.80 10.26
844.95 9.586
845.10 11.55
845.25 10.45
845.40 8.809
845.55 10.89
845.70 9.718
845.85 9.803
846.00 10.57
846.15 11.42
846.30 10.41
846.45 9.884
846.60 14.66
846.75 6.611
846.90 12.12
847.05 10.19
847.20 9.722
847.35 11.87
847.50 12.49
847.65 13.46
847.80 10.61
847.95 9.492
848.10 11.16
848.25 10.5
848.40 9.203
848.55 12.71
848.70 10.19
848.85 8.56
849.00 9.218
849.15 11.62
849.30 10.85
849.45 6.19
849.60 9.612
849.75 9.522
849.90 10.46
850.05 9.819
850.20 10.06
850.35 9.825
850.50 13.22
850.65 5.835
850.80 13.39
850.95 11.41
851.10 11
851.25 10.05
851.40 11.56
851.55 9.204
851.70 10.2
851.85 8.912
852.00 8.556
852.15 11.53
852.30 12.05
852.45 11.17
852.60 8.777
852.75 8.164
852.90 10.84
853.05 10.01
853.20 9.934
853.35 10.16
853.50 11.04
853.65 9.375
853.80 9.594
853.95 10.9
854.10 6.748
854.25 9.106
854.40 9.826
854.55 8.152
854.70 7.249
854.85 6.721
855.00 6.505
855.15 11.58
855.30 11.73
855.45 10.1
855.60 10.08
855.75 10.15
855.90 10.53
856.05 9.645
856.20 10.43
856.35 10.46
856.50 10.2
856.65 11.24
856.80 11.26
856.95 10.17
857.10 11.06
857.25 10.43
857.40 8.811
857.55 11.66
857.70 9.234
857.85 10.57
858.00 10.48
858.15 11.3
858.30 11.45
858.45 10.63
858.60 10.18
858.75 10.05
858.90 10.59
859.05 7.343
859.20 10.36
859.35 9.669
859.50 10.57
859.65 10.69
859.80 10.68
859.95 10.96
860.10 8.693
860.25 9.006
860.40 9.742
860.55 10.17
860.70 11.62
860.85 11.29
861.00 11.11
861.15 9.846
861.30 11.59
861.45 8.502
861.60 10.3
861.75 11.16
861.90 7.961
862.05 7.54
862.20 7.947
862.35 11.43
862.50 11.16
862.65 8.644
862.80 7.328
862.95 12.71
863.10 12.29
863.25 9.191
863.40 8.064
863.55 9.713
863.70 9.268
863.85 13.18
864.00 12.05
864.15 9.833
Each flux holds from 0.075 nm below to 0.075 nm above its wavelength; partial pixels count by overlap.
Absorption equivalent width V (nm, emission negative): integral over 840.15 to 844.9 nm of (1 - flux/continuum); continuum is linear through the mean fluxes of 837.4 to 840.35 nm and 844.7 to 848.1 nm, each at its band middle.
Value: 0.32 nm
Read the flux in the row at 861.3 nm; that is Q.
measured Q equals 11.59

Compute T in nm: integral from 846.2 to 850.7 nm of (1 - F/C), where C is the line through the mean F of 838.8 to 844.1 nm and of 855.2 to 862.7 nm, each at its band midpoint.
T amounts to 0.23 nm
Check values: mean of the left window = 11.4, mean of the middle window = 10.4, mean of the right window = 10.2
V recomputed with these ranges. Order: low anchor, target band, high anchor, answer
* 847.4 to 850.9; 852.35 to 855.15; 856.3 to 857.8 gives 0.32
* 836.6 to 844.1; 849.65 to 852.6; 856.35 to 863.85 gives 0.10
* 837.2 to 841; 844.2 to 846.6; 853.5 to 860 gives 0.22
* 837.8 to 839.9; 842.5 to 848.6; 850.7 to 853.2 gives 0.43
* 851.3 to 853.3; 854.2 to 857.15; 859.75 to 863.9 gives 0.07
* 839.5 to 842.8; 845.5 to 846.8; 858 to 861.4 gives 0.13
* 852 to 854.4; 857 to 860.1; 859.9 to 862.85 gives -0.14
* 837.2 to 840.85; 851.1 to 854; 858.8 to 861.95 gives 0.22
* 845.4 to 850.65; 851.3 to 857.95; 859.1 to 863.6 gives 0.19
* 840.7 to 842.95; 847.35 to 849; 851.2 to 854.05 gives -0.04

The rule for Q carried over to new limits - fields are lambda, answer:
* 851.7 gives 10.2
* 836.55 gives 10.42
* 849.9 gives 10.46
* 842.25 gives 10.99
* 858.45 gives 10.63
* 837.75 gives 11.99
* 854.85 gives 6.721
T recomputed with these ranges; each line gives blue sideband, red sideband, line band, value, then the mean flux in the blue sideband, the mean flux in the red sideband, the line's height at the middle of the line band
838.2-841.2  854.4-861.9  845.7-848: 0.15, 12.6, 10.1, 11.6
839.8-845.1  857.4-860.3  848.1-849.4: 0.06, 11.2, 10.2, 10.8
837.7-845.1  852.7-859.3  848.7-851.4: 0.11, 11.4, 9.92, 10.5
